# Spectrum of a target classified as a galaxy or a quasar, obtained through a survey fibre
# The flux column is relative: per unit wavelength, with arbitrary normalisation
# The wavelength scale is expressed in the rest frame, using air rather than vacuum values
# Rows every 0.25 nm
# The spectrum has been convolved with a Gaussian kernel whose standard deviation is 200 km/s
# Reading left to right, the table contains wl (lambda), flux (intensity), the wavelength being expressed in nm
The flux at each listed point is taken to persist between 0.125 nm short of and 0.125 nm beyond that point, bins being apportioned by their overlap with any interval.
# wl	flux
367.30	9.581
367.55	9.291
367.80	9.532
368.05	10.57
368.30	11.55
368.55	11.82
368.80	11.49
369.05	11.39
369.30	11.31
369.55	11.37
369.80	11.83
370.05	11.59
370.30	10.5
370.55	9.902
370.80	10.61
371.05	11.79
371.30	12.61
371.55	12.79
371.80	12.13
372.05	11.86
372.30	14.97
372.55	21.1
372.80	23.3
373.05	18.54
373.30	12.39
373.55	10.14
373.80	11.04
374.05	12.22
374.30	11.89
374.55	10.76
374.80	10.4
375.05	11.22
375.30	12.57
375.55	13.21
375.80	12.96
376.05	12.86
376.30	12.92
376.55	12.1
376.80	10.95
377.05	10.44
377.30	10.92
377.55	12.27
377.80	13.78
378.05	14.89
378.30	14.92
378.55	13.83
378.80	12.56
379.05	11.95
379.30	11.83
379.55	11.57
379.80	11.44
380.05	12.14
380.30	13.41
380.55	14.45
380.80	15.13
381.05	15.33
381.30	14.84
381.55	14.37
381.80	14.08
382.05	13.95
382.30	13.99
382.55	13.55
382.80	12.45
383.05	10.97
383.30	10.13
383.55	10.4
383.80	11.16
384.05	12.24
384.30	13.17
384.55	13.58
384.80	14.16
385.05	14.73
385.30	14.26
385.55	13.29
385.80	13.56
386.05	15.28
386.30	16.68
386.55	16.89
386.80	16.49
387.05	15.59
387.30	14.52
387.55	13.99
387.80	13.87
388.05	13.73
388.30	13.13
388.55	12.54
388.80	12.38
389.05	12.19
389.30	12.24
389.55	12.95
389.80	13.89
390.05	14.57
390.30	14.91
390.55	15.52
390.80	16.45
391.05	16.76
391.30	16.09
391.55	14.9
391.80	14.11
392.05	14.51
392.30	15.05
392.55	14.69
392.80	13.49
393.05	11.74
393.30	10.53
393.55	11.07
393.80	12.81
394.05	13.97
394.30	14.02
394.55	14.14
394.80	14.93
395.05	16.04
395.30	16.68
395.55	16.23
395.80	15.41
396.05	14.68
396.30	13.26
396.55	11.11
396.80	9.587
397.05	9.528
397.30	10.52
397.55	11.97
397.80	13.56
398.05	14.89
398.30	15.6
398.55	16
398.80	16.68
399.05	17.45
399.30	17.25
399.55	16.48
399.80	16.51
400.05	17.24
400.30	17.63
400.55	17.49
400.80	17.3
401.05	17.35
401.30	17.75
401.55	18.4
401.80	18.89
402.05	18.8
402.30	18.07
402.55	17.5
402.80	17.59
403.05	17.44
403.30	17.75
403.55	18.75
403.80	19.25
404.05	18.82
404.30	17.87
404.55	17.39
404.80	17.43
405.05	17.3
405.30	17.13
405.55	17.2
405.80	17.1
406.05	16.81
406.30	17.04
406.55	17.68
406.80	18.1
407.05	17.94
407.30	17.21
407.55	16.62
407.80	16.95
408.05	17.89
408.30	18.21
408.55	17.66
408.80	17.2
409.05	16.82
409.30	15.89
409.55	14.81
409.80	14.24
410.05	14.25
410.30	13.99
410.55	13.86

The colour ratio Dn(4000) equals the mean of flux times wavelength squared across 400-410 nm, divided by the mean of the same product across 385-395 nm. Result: 1.33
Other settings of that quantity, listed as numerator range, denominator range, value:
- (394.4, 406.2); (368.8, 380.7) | 1.46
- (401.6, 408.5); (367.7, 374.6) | 1.68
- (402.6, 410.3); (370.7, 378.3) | 1.55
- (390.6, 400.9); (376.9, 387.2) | 1.17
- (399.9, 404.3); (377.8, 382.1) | 1.48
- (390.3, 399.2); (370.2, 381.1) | 1.21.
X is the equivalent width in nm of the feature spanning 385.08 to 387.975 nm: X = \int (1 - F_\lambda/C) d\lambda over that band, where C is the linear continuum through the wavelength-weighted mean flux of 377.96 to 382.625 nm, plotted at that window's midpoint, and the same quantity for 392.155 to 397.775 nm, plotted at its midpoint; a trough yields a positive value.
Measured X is -0.32 nm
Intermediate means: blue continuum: 13.6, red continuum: 13.3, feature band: 14.9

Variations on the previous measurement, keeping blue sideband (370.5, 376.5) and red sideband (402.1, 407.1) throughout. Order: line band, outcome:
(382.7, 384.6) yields 0.382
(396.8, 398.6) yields 0.423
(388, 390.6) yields 0.348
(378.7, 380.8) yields 0.220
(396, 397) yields 0.287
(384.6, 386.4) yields 0.048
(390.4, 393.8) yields 0.359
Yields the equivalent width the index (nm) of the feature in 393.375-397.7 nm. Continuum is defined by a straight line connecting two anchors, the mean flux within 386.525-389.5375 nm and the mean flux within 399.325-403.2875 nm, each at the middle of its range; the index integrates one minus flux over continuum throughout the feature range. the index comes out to 0.73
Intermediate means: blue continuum 13.8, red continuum 17.6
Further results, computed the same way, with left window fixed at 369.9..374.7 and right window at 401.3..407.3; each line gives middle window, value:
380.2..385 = 0.45 nm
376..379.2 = 0.30 nm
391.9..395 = 0.53 nm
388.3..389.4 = 0.22 nm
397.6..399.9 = 0.15 nm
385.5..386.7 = -0.01 nm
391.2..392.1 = 0.06 nm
